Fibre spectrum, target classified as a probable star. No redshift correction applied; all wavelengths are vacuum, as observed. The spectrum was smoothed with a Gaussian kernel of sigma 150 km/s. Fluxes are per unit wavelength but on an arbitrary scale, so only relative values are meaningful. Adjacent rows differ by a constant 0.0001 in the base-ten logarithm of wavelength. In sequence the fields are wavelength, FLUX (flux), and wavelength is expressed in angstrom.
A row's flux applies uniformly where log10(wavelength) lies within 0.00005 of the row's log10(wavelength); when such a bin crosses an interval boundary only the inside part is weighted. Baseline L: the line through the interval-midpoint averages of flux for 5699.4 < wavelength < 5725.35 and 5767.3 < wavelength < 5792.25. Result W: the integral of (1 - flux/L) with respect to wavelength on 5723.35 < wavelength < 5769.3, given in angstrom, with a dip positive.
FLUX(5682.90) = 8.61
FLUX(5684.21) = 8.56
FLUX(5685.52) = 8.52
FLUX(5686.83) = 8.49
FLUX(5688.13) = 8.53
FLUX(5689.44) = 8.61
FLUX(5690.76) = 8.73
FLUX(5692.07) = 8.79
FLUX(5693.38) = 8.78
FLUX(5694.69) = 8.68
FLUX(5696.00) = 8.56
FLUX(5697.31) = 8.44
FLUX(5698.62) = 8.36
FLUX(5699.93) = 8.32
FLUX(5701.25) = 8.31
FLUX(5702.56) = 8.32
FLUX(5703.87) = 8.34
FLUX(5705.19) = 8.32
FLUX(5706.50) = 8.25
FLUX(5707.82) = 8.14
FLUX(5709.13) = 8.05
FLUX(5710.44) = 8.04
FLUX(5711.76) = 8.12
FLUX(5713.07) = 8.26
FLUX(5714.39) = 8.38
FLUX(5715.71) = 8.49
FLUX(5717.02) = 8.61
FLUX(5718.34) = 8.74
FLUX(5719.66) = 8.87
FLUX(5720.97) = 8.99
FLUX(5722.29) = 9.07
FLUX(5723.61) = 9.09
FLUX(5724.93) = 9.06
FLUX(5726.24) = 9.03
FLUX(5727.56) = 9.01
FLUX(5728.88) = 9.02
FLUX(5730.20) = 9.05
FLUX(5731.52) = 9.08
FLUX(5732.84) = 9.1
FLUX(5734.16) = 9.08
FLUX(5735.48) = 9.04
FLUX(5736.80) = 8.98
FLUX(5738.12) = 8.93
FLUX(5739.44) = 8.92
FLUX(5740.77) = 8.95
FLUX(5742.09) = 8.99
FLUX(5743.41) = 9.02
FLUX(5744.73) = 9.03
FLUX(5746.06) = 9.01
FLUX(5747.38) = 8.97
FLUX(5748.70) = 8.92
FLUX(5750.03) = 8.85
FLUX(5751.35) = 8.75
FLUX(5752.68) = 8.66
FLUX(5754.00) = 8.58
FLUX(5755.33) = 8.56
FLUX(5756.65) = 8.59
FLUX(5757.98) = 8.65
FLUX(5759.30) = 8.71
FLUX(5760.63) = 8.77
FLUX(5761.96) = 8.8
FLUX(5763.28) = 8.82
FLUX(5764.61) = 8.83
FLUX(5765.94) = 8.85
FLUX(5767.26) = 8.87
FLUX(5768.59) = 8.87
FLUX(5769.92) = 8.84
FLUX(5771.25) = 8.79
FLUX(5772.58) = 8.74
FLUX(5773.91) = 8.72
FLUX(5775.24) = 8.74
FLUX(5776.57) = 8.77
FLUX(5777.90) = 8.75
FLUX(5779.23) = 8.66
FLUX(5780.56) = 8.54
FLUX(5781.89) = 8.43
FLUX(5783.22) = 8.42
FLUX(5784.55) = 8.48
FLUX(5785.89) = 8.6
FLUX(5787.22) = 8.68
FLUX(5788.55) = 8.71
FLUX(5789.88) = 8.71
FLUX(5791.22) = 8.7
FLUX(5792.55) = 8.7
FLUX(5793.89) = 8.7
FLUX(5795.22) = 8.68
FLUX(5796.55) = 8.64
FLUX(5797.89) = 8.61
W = -1.69 angstrom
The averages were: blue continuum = 8.48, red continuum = 8.68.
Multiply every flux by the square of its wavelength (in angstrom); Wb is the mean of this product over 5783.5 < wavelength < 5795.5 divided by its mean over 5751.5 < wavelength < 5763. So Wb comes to 1.01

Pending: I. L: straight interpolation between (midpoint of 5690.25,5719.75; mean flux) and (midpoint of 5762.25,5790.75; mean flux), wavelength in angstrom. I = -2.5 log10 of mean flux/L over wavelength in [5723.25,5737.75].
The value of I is -0.07 mag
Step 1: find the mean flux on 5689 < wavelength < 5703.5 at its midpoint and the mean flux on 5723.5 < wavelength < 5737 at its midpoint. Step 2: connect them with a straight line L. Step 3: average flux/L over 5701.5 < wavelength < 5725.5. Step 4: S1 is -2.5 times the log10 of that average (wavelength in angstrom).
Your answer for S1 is 0.04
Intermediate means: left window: 8.53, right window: 9.05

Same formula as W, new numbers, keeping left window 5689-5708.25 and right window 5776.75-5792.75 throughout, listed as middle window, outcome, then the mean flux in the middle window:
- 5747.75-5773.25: -0.6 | 8.76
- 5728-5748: -1.1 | 9.01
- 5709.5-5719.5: 0.1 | 8.39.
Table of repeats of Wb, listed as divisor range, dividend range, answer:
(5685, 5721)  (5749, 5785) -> 1.05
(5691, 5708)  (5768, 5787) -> 1.05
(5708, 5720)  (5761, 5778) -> 1.07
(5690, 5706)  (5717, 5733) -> 1.07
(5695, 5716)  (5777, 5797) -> 1.07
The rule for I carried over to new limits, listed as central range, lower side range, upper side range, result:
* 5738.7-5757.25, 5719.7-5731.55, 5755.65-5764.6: -0.001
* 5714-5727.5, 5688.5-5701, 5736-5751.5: -0.010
